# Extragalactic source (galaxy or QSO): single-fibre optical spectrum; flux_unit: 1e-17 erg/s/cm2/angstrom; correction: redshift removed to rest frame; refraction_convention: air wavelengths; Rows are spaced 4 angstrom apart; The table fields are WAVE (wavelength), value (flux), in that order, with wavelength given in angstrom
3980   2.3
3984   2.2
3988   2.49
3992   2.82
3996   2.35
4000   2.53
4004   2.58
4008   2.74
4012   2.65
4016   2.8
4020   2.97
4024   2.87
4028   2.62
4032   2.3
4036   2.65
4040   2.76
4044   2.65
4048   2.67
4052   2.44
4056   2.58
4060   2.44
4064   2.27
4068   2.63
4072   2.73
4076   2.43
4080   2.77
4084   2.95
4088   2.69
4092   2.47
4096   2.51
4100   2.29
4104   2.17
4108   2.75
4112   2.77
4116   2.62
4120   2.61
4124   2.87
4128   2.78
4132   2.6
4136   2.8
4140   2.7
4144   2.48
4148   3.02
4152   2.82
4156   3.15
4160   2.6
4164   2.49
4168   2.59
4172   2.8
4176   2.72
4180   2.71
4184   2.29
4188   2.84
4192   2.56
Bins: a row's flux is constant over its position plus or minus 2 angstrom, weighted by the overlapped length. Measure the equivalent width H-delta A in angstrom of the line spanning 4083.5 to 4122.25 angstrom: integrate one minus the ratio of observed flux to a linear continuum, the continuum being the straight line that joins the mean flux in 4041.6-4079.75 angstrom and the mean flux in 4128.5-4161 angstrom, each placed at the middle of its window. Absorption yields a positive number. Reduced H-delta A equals 1.4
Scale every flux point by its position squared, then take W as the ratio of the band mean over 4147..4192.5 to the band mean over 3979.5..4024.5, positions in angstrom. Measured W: 1.1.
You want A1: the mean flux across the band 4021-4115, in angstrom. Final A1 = 2.59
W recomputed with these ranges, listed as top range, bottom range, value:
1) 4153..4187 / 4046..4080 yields 1.11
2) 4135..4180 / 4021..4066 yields 1.12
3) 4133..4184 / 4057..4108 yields 1.11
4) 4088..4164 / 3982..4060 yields 1.07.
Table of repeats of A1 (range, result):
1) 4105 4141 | 2.71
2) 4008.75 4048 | 2.7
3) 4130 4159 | 2.79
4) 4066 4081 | 2.63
